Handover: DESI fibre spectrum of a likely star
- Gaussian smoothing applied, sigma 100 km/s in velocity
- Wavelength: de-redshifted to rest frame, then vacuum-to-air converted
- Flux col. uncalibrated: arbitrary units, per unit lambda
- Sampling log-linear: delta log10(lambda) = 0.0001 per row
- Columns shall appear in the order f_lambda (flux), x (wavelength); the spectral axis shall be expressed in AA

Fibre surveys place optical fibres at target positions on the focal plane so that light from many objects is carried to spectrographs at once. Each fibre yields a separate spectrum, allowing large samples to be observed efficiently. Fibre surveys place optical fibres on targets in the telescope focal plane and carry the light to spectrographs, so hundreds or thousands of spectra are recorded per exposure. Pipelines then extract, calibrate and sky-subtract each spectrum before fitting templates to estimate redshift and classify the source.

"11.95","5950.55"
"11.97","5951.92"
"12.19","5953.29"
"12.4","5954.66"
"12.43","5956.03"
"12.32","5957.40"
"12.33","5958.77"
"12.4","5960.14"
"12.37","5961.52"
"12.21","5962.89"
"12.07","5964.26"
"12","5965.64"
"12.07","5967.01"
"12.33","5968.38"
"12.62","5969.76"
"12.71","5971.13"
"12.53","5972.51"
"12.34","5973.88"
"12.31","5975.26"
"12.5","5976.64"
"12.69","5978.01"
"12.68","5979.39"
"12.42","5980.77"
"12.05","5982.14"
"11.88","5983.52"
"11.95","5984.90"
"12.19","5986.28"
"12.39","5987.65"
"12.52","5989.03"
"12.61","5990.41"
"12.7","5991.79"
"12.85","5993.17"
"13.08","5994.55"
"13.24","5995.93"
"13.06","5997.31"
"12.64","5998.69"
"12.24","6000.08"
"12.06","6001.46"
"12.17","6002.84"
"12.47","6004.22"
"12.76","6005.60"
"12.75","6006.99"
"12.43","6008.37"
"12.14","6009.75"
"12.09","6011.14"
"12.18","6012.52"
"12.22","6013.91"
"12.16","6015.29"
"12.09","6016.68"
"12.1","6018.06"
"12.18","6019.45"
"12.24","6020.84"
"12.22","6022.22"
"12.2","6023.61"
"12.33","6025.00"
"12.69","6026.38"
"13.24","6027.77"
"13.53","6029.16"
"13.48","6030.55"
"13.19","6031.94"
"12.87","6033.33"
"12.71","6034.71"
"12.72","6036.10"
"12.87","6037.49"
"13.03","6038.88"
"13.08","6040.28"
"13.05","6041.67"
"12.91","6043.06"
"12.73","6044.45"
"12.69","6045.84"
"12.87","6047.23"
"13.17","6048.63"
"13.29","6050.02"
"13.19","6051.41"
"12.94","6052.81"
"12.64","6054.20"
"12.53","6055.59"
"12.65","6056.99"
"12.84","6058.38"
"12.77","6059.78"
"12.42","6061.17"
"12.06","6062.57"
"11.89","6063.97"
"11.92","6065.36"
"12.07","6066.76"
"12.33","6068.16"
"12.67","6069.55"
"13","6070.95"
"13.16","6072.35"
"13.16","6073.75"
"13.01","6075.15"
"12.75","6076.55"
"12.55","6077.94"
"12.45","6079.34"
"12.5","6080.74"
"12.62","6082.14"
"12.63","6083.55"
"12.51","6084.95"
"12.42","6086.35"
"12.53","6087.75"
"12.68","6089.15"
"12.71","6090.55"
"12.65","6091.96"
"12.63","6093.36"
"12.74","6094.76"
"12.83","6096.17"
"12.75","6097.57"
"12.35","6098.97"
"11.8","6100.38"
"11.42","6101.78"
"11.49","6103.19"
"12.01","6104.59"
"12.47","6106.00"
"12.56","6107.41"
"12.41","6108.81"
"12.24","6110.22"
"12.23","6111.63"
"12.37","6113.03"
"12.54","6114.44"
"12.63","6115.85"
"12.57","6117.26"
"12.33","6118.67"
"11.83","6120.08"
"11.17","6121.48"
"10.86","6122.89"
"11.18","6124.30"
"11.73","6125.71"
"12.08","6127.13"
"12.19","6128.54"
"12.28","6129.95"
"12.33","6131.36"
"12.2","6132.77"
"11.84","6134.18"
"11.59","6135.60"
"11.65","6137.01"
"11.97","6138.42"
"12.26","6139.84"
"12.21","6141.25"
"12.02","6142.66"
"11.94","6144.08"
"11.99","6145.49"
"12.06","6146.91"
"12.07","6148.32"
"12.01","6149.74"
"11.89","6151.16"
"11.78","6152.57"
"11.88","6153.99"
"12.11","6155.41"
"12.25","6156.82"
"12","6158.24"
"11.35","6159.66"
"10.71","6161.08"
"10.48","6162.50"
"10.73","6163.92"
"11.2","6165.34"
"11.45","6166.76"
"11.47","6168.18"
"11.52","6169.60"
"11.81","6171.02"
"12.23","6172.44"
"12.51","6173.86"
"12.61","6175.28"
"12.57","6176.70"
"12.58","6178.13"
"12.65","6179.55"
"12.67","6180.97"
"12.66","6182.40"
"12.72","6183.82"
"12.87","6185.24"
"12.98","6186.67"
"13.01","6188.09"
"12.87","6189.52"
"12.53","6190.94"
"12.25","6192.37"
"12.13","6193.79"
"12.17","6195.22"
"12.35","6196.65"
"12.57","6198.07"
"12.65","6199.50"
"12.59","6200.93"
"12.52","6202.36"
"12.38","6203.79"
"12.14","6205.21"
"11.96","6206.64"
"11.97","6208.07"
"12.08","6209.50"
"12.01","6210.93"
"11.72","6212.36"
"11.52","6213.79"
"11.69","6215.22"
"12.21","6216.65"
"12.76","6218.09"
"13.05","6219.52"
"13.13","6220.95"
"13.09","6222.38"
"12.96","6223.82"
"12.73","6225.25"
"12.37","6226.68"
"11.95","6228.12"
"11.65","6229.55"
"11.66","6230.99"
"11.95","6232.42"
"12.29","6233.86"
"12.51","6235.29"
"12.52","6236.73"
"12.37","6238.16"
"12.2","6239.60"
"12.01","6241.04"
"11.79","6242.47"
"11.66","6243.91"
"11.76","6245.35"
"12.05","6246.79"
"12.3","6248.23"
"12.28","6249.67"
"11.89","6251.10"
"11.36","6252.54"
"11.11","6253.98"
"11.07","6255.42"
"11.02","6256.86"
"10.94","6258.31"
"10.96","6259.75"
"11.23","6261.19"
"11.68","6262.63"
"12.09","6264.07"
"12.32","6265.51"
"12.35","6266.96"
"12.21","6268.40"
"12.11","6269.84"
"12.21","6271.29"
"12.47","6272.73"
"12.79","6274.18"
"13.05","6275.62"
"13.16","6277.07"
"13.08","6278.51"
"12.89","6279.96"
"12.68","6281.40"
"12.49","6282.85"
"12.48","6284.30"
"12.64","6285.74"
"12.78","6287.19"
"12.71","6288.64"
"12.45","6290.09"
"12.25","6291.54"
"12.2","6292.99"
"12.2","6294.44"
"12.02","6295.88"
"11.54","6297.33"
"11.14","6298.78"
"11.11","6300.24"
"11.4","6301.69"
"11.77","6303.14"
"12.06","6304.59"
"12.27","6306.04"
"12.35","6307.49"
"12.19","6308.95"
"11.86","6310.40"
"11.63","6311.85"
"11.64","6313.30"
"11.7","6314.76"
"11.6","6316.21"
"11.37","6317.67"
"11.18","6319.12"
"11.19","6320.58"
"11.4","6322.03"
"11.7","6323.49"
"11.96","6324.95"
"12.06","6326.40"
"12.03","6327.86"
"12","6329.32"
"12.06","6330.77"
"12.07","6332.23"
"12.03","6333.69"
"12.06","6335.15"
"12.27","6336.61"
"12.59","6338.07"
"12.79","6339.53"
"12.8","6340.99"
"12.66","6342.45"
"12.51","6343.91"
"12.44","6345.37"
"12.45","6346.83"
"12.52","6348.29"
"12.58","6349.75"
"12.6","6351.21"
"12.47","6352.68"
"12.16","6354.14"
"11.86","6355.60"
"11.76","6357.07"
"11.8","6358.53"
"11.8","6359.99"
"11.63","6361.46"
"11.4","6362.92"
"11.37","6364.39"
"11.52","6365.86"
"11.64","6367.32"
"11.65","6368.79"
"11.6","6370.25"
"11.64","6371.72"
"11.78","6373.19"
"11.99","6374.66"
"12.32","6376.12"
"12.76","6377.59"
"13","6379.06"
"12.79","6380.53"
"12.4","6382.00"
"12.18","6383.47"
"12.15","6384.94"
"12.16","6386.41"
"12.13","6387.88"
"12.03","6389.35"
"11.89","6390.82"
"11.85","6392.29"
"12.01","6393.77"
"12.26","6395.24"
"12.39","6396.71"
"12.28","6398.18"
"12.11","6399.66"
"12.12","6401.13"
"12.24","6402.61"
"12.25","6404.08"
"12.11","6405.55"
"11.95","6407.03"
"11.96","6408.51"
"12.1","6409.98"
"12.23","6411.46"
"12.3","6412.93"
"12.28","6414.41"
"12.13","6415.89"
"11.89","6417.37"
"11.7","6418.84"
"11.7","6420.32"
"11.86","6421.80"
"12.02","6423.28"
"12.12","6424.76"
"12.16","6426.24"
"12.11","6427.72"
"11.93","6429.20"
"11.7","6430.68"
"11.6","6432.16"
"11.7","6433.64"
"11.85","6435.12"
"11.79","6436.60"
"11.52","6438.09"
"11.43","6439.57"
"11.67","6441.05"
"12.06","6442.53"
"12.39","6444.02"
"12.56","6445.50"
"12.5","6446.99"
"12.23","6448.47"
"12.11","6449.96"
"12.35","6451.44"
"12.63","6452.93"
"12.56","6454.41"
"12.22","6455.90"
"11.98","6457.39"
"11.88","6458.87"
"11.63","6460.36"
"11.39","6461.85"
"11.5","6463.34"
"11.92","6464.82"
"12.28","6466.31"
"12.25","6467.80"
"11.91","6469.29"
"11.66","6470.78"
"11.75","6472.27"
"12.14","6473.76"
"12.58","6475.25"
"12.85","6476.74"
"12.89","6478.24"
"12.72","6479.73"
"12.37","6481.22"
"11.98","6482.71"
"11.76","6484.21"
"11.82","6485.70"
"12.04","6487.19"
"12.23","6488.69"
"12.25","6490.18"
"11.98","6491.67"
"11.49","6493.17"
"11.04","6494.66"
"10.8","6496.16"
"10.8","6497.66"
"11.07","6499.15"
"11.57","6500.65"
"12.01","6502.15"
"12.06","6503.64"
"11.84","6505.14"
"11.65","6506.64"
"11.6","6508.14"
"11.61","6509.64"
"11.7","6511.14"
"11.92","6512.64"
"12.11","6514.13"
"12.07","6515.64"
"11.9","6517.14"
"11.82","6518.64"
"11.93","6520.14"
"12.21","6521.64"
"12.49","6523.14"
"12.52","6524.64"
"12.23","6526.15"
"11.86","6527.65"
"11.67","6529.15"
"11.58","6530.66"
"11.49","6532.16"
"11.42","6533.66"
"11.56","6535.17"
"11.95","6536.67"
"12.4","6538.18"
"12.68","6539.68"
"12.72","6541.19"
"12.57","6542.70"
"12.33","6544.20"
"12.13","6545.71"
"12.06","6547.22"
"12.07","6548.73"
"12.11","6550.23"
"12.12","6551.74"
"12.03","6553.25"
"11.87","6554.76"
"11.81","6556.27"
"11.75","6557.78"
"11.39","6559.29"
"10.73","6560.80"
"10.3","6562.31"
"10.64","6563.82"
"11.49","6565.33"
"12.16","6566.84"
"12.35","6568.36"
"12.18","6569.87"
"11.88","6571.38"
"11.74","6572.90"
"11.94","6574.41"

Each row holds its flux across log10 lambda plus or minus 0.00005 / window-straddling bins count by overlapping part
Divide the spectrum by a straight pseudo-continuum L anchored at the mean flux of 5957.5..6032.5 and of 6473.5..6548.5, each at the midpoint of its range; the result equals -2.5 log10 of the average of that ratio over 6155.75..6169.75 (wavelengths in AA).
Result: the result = 0.09 mag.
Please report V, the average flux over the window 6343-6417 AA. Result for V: 12.1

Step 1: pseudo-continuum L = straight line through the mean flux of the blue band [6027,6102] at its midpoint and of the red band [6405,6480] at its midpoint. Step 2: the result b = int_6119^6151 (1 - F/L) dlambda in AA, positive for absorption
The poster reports 1.8 AA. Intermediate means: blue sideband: 12.7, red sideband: 12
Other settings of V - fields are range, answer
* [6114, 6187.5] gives 12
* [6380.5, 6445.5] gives 12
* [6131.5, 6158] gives 12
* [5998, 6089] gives 12.6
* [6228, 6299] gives 12.1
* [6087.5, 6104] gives 12.4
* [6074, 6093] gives 12.6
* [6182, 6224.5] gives 12.4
